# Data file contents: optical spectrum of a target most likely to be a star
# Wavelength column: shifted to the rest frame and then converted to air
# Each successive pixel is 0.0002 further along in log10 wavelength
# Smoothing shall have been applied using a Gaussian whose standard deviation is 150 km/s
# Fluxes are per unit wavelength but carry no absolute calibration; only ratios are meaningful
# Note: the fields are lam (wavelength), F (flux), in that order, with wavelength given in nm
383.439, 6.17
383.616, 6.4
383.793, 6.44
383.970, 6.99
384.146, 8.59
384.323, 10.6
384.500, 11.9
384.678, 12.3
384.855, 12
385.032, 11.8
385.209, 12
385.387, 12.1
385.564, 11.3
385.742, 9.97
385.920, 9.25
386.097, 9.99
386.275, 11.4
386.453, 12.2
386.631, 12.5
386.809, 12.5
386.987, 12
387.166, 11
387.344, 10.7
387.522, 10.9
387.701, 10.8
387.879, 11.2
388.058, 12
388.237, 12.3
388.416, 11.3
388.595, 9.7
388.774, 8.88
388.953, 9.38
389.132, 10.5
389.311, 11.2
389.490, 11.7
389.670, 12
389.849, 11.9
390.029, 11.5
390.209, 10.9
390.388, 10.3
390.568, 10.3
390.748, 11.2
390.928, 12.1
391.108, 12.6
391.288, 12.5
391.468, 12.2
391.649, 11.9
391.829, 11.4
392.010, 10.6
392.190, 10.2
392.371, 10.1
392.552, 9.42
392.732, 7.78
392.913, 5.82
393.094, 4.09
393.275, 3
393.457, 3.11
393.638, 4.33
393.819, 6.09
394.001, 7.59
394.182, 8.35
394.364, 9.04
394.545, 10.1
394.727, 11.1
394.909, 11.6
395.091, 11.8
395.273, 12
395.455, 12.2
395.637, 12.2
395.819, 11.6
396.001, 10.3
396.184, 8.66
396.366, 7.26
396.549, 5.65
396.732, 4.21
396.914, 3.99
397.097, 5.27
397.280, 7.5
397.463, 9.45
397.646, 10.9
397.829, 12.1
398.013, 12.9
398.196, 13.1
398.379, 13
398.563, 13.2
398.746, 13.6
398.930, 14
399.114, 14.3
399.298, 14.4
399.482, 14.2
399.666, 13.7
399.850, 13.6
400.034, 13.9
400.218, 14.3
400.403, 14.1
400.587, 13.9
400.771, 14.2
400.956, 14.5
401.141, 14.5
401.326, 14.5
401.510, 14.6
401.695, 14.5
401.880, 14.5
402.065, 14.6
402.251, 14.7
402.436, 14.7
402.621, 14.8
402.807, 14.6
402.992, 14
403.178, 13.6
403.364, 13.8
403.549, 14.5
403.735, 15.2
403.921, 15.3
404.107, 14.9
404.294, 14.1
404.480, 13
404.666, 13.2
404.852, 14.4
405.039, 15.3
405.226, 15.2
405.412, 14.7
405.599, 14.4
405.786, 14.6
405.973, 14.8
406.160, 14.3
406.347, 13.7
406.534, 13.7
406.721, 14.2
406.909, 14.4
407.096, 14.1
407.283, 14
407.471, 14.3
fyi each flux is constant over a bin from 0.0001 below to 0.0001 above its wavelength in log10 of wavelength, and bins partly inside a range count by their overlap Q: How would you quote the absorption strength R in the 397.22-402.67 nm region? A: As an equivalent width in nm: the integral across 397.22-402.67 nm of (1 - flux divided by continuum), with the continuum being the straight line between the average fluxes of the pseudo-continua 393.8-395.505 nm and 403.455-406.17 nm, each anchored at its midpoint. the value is -0.50 nm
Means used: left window 10.1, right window 14.5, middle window 13.6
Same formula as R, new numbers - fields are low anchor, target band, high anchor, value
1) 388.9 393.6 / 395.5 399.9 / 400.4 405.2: 0.59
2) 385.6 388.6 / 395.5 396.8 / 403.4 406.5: 0.41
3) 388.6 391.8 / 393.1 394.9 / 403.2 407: 0.75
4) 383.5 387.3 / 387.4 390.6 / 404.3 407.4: 0.09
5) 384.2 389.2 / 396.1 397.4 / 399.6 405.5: 0.69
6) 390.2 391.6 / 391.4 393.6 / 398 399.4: 0.69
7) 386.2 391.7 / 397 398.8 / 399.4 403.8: 0.33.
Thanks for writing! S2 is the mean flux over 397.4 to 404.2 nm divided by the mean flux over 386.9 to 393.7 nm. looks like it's 1.4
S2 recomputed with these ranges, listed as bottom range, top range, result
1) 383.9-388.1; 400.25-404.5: 1.30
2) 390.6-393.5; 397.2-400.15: 1.36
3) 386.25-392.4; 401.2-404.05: 1.29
